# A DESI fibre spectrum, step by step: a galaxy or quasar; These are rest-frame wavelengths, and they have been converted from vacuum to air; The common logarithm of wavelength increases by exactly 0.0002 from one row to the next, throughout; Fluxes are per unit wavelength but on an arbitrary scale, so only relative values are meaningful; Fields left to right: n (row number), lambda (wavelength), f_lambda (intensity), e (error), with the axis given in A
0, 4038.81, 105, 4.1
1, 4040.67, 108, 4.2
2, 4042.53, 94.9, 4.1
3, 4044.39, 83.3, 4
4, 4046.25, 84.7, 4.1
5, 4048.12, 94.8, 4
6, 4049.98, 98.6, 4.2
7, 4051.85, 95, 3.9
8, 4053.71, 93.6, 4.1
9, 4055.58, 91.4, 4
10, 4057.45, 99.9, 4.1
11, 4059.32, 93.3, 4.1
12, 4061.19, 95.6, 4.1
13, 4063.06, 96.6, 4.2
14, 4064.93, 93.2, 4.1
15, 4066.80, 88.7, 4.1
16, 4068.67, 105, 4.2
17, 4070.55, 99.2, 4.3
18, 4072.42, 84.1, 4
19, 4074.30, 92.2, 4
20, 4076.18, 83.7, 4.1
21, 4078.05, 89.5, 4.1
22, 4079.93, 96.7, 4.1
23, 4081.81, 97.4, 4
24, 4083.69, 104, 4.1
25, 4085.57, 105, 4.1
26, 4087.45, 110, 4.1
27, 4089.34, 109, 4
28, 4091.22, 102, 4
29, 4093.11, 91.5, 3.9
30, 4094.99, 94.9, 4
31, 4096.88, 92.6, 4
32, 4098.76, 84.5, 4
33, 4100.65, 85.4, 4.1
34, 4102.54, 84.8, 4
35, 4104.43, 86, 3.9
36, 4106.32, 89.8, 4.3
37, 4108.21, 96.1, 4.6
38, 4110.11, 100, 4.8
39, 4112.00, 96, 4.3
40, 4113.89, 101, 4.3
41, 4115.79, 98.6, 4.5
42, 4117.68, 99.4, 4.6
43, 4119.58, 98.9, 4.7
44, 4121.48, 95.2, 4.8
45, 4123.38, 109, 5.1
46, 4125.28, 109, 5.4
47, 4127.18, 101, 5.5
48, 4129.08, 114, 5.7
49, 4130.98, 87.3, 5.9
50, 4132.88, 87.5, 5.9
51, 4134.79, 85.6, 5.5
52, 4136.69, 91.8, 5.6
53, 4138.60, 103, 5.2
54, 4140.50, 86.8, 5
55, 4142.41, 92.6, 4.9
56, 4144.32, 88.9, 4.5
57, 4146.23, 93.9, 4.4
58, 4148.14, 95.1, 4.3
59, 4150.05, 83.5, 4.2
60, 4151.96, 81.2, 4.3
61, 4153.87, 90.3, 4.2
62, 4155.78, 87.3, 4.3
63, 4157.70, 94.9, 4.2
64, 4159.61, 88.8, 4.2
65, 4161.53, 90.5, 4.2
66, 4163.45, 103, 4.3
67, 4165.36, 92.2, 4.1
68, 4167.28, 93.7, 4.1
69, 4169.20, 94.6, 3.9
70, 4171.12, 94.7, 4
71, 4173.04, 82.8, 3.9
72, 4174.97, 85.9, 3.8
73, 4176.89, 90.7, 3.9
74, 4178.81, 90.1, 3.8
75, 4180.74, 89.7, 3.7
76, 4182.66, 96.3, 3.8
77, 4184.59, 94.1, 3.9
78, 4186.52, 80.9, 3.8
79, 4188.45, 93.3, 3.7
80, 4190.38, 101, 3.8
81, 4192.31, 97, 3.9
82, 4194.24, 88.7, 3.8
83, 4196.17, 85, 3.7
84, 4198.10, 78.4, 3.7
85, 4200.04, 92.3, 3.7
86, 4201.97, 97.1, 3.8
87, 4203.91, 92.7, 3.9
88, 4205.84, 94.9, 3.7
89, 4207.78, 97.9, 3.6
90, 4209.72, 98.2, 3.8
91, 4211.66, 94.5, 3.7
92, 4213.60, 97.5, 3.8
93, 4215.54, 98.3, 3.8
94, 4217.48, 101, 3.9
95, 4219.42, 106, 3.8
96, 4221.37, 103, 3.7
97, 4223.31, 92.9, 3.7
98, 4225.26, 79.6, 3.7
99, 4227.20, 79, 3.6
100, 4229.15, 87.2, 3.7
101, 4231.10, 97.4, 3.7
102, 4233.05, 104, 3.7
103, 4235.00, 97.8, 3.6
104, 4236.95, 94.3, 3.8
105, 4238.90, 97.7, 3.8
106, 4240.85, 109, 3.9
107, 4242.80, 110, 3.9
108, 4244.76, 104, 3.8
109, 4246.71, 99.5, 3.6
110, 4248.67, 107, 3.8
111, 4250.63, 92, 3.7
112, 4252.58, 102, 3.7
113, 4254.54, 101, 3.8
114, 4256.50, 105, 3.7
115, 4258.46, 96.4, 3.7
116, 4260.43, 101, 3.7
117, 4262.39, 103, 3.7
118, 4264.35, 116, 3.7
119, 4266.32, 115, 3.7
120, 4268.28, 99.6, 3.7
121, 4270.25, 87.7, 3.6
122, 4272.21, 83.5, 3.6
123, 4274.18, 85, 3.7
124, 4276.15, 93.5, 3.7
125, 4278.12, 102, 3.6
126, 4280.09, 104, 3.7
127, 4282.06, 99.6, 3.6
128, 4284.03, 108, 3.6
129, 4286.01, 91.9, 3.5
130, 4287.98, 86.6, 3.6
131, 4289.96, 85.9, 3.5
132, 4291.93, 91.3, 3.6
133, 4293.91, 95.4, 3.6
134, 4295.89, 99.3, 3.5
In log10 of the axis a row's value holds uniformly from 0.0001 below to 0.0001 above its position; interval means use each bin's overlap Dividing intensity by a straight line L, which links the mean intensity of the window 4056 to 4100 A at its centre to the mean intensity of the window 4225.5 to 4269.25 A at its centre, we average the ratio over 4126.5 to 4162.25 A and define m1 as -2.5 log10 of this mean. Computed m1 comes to 0.068 mag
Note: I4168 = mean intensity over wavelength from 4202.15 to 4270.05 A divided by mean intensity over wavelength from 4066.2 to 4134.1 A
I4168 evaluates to 1.03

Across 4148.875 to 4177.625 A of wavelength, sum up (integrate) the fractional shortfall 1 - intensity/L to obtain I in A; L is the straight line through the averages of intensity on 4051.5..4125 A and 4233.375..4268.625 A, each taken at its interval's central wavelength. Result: 2.53 A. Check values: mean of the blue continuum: 95.7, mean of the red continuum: 103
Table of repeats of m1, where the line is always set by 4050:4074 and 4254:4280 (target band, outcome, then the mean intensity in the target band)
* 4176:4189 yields 0.08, 90.6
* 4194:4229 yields 0.06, 93.1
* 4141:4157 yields 0.09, 89.1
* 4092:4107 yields 0.08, 88.8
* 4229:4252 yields -0.02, 101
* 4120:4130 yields -0.10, 105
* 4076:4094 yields -0.05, 99.5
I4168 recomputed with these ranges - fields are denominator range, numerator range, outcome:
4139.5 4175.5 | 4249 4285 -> 1.10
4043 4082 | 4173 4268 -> 1.04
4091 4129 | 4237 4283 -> 1.05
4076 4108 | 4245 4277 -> 1.05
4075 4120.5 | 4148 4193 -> 0.95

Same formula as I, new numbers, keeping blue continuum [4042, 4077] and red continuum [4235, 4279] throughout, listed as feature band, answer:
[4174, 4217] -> 2.4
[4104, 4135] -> -0.8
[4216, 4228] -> 0.6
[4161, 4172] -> 0.2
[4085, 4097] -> -0.9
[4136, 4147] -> 0.4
